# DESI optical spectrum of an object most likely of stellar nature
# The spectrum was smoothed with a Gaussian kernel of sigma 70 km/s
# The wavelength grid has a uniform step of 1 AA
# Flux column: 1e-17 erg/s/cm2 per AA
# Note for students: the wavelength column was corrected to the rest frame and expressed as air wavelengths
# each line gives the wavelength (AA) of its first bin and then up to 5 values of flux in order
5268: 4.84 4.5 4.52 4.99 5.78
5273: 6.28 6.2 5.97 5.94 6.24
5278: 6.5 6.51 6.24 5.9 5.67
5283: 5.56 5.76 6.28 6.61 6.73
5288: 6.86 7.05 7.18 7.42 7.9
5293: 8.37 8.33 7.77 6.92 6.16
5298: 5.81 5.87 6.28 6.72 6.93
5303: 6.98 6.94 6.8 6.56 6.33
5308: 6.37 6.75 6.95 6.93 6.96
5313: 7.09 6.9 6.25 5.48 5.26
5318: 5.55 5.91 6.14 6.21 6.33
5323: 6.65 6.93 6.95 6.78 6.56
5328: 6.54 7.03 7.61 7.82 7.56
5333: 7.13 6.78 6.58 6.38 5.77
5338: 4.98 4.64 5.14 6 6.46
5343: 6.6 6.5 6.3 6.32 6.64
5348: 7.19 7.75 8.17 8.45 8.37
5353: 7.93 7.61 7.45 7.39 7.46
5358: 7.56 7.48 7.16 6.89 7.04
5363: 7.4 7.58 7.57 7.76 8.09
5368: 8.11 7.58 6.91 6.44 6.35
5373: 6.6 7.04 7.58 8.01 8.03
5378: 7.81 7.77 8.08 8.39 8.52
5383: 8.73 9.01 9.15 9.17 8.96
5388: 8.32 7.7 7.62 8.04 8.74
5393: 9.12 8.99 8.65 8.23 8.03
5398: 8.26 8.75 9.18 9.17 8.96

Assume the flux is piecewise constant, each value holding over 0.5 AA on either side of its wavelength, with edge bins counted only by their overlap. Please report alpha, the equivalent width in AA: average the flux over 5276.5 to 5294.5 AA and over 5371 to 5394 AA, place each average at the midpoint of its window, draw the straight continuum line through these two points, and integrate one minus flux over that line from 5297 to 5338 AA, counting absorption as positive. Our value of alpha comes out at 3.5 AA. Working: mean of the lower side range 6.73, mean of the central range 6.56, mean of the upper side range 8.11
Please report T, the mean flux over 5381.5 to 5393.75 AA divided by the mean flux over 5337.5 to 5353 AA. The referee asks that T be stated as 1.29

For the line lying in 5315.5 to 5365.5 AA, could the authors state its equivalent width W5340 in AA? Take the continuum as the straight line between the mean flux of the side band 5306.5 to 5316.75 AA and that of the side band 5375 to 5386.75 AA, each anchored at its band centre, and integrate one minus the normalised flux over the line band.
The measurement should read 3.7 AA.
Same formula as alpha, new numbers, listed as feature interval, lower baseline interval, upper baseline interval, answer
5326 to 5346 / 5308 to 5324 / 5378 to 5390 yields 1.5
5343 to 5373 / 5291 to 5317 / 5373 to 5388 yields 1.9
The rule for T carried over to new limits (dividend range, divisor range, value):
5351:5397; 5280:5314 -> 1.17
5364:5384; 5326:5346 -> 1.19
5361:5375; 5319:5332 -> 1.07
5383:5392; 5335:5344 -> 1.46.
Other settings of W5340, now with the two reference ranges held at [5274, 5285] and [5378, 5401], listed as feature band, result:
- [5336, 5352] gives 2.11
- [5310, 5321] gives 0.92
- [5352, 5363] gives 0.50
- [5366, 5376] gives 1.04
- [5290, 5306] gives -1.36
